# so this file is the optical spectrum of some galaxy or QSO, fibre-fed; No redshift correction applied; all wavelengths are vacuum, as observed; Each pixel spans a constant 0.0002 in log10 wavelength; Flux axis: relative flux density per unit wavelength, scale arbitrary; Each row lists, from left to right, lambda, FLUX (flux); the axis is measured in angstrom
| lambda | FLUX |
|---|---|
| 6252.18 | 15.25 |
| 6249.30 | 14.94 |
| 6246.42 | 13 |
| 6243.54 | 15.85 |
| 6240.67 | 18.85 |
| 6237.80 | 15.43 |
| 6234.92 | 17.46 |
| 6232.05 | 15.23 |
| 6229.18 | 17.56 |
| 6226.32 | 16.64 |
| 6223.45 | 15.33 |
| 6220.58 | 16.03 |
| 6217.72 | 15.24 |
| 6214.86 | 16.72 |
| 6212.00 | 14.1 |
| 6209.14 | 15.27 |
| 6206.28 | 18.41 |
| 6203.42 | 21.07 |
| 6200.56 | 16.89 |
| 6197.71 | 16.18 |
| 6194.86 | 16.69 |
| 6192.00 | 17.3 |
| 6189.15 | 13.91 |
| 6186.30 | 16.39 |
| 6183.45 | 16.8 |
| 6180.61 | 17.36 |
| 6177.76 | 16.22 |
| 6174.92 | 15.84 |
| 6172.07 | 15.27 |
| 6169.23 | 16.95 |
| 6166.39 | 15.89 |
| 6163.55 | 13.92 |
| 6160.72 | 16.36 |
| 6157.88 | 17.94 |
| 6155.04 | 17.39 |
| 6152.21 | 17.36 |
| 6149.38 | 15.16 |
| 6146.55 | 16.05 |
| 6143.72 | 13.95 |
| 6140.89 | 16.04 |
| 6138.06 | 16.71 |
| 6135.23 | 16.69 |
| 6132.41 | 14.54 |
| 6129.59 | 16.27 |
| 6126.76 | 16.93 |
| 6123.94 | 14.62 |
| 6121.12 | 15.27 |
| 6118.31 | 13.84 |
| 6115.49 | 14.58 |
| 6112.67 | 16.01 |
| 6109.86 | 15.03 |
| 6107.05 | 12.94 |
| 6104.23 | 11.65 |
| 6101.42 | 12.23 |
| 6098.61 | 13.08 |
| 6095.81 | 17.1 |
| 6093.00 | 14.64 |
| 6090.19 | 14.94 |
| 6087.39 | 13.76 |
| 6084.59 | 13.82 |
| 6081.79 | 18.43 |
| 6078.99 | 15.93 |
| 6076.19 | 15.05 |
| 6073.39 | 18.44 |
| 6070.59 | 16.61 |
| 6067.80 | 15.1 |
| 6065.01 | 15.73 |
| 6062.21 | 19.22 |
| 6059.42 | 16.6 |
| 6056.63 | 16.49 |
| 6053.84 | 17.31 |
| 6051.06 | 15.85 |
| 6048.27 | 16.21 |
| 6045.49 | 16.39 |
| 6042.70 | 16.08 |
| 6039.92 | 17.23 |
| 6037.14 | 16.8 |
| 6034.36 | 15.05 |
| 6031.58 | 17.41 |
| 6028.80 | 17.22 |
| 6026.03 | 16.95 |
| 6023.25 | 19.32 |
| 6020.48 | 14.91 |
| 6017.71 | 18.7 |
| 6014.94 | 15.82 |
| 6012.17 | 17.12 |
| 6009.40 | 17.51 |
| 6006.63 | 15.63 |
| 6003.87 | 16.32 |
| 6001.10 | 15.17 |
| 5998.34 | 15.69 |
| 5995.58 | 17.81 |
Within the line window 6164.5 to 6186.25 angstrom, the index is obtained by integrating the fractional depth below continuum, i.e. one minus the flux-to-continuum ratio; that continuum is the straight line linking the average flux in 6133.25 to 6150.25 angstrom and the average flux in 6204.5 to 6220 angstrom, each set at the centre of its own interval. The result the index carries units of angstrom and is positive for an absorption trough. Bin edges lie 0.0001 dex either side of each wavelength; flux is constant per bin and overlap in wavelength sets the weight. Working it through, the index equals -0.5 angstrom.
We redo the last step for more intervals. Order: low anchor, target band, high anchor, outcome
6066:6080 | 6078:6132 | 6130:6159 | 4.73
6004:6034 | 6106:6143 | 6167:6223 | 2.88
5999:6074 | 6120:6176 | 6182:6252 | 1.61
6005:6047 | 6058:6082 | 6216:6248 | -0.09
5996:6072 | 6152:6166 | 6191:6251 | -0.01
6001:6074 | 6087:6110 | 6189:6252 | 3.75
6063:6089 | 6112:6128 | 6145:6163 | 1.12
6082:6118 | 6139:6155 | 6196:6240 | -0.74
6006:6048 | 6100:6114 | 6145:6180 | 2.47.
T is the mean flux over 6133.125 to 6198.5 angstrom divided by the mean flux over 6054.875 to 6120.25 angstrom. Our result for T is 1.1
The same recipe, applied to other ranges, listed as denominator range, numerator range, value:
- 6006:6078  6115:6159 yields 0.95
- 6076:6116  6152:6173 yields 1.12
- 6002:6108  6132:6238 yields 1.02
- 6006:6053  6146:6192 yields 0.97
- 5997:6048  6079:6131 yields 0.89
